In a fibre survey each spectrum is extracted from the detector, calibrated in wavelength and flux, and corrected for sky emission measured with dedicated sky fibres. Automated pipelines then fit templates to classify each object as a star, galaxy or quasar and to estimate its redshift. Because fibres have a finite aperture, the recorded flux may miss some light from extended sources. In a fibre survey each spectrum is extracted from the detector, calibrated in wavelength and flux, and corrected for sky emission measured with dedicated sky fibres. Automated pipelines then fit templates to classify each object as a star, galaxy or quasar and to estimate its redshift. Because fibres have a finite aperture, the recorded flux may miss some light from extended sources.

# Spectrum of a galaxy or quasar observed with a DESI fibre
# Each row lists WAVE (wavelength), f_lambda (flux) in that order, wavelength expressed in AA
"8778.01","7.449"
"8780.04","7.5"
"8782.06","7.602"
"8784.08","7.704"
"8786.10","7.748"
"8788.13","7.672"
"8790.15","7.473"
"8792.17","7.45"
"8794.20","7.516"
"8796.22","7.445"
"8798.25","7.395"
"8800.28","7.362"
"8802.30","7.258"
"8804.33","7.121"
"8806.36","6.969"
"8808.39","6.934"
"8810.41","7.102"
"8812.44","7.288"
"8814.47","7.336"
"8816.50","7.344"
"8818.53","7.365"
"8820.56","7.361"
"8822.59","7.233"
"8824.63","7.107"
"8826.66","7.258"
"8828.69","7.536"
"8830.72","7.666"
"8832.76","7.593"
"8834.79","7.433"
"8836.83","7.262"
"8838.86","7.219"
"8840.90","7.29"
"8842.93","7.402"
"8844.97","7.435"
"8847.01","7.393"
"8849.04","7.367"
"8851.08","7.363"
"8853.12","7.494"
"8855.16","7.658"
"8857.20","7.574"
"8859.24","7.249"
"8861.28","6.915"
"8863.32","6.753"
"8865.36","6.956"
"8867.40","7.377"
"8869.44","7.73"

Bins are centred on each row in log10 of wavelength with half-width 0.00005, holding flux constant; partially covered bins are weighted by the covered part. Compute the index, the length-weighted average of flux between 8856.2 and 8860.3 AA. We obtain 7.41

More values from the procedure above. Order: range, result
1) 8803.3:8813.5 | 7.08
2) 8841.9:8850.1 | 7.4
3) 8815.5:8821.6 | 7.36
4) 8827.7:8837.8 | 7.5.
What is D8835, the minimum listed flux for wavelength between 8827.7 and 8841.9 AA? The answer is 7.219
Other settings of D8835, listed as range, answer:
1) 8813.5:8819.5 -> 7.336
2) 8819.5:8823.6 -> 7.233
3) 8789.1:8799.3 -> 7.395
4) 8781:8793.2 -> 7.45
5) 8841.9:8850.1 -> 7.367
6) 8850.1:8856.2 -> 7.363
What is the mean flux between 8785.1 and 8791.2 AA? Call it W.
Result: 7.63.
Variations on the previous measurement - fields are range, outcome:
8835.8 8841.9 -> 7.25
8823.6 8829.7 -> 7.3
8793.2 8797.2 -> 7.49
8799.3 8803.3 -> 7.32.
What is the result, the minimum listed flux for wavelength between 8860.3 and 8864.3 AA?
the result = 6.753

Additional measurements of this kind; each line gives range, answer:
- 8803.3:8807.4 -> 6.969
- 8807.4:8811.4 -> 6.934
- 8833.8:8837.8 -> 7.262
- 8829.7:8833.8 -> 7.593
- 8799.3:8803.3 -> 7.258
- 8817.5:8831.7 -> 7.107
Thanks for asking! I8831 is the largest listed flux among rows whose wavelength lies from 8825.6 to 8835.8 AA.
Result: 7.666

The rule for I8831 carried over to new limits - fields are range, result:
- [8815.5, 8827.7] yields 7.365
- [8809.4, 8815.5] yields 7.336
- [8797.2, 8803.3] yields 7.395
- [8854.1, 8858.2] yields 7.658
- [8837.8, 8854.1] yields 7.494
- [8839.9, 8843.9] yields 7.402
